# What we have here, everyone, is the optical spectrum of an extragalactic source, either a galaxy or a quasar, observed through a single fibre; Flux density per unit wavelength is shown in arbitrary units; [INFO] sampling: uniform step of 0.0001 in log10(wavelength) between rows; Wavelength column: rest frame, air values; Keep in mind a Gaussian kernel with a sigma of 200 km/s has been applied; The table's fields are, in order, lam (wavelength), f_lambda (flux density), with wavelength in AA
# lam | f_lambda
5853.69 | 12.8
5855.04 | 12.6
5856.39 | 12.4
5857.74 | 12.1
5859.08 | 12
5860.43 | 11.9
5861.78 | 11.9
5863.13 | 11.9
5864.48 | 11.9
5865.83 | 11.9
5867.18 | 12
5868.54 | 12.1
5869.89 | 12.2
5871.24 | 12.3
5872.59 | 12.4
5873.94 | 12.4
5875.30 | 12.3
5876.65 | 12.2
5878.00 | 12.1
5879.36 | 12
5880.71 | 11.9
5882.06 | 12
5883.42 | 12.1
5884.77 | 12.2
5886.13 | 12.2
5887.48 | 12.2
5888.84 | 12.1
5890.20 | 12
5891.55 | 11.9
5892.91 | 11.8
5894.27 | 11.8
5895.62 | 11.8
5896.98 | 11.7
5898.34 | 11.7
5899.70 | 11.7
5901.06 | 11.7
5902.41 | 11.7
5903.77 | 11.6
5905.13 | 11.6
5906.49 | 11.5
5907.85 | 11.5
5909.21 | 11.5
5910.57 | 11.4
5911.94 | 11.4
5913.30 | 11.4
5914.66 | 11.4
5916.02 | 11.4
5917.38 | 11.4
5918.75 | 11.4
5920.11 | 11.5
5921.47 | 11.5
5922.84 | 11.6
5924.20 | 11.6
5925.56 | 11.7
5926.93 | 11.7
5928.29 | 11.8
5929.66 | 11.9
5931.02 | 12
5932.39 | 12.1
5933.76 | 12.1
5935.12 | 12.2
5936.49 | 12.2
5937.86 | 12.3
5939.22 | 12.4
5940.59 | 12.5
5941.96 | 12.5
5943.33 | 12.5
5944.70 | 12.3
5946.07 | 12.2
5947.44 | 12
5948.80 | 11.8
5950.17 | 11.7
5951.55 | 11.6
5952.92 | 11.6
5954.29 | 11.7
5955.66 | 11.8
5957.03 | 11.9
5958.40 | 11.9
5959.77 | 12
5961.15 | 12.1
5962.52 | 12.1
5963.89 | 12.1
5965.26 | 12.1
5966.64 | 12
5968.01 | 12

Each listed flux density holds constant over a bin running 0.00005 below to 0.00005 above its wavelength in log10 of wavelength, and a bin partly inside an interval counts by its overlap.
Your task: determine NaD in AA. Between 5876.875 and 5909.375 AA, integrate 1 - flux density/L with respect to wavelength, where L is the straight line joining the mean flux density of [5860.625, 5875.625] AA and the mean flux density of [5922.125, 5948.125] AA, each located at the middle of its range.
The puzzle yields 0.64 AA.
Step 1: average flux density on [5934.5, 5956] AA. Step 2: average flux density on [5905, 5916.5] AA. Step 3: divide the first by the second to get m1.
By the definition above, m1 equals 1.06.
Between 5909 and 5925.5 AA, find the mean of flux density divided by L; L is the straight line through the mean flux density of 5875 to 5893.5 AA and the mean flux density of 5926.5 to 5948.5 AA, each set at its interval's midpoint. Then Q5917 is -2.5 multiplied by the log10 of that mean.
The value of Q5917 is 0.06 mag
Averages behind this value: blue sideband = 12.1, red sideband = 12.2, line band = 11.5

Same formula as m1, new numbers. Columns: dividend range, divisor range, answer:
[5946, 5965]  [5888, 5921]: 1.02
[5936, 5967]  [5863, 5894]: 1.00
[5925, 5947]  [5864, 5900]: 1.01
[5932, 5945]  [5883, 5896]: 1.02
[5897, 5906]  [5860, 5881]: 0.97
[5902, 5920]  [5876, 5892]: 0.95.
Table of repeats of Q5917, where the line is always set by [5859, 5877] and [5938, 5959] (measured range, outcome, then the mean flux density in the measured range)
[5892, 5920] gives 0.046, 11.6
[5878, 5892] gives 0.002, 12.1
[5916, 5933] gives 0.035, 11.7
